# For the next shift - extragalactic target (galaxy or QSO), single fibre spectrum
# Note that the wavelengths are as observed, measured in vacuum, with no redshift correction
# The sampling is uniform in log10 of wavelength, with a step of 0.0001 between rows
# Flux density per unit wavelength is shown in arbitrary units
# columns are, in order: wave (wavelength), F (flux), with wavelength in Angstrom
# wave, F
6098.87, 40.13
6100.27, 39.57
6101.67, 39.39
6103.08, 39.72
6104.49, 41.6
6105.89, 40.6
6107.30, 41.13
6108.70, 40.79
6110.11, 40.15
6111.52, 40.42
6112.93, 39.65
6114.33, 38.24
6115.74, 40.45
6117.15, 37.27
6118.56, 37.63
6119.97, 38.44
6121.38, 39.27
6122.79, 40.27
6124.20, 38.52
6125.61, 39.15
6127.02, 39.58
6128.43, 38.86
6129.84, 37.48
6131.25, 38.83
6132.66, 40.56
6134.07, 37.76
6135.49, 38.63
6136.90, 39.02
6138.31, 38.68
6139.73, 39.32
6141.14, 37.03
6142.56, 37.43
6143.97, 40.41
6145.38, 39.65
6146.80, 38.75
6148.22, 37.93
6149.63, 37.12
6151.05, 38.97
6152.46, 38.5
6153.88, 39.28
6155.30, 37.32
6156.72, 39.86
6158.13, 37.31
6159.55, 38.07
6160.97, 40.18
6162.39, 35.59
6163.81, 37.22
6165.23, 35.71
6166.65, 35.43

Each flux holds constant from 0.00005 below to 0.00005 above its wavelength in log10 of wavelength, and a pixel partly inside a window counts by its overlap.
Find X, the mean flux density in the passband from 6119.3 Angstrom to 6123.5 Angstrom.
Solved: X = 39.3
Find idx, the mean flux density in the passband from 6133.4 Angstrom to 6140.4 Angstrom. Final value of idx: 38.6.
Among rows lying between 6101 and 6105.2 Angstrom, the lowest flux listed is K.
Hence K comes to 39.39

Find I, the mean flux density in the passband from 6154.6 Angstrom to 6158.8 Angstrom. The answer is 38.2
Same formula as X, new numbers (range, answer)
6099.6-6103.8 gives 39.5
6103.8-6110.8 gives 40.9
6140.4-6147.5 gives 38.7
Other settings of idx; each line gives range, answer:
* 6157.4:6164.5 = 37.7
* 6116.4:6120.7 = 37.8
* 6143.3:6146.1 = 40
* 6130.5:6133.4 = 39.7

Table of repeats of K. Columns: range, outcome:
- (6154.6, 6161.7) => 37.31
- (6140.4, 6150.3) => 37.03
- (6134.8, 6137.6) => 38.63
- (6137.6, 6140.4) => 38.68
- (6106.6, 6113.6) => 39.65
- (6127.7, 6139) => 37.48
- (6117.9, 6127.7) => 37.63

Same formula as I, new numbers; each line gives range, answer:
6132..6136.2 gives 38.9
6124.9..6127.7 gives 39.4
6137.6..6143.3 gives 38.1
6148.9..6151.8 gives 38.2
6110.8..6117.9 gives 39.2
